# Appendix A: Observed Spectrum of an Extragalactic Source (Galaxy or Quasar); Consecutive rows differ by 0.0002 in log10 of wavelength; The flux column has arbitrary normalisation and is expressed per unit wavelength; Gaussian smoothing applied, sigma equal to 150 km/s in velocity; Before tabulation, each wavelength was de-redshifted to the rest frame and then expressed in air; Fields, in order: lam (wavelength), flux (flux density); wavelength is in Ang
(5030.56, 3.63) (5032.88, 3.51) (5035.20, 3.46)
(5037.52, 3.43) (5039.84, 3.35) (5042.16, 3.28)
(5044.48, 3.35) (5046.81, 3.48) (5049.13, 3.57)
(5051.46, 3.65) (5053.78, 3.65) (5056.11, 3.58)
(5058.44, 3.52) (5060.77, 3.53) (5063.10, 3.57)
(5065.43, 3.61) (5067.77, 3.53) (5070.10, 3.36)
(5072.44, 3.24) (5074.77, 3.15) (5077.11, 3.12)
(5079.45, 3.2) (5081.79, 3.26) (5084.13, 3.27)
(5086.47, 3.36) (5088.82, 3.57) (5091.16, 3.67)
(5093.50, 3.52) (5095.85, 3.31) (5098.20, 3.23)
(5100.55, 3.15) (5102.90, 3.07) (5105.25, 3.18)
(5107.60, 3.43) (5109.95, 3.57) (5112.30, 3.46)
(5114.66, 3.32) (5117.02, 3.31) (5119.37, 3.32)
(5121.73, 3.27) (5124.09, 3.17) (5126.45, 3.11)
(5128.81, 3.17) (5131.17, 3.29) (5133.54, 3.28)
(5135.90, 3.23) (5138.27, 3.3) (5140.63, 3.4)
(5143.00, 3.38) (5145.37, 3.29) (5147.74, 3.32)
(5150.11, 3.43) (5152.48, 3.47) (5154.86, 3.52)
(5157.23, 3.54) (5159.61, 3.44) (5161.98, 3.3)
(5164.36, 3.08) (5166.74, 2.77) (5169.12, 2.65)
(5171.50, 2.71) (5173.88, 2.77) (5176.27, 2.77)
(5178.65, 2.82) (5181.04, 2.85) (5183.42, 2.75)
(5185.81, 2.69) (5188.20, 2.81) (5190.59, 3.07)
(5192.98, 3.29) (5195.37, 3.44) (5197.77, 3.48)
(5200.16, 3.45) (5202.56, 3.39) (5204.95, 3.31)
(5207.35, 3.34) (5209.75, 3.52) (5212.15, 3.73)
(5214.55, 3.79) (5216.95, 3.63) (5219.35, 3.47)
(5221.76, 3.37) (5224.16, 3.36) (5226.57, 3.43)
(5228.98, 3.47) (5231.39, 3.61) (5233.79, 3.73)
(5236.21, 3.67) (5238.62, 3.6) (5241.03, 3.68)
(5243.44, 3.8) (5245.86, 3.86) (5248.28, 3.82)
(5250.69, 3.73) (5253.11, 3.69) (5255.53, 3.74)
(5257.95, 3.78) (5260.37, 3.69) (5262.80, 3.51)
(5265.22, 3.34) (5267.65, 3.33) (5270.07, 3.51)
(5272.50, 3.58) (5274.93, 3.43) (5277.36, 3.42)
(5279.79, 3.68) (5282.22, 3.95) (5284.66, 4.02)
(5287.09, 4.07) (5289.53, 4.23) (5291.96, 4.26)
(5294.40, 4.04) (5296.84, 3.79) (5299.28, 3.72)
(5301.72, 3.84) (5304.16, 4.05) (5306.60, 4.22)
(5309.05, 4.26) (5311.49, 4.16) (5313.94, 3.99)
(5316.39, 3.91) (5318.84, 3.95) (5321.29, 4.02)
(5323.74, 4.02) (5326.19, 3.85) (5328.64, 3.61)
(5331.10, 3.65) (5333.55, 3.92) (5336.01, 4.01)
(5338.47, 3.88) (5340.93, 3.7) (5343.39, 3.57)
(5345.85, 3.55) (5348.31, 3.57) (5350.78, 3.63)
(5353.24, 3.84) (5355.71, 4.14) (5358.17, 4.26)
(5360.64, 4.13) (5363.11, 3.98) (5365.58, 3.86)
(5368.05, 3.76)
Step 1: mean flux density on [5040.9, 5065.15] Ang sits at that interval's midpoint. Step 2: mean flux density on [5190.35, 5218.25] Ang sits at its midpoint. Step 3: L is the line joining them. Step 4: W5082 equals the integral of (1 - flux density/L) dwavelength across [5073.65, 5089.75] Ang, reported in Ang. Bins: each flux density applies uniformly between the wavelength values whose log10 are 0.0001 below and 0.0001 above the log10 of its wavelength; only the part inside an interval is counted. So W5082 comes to 1.1 Ang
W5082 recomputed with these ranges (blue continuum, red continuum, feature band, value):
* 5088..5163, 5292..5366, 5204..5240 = 0.7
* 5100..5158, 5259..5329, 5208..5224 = 0.2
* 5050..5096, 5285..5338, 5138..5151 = 0.9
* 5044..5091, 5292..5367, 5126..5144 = 1.4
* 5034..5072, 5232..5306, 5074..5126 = 3.4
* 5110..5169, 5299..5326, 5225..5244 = 0.4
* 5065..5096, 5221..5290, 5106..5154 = 1.7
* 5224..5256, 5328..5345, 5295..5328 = -2.1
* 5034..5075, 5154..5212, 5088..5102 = -0.2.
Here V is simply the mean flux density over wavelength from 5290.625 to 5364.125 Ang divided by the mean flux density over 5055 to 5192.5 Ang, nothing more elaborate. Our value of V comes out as 1.2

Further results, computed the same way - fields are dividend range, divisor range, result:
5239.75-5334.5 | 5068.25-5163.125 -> 1.15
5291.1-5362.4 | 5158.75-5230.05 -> 1.22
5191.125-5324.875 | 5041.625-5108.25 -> 1.09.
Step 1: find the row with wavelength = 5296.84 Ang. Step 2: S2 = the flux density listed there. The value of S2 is 3.79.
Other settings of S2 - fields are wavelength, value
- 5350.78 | 3.63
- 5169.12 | 2.65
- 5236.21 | 3.67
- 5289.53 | 4.23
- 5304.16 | 4.05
